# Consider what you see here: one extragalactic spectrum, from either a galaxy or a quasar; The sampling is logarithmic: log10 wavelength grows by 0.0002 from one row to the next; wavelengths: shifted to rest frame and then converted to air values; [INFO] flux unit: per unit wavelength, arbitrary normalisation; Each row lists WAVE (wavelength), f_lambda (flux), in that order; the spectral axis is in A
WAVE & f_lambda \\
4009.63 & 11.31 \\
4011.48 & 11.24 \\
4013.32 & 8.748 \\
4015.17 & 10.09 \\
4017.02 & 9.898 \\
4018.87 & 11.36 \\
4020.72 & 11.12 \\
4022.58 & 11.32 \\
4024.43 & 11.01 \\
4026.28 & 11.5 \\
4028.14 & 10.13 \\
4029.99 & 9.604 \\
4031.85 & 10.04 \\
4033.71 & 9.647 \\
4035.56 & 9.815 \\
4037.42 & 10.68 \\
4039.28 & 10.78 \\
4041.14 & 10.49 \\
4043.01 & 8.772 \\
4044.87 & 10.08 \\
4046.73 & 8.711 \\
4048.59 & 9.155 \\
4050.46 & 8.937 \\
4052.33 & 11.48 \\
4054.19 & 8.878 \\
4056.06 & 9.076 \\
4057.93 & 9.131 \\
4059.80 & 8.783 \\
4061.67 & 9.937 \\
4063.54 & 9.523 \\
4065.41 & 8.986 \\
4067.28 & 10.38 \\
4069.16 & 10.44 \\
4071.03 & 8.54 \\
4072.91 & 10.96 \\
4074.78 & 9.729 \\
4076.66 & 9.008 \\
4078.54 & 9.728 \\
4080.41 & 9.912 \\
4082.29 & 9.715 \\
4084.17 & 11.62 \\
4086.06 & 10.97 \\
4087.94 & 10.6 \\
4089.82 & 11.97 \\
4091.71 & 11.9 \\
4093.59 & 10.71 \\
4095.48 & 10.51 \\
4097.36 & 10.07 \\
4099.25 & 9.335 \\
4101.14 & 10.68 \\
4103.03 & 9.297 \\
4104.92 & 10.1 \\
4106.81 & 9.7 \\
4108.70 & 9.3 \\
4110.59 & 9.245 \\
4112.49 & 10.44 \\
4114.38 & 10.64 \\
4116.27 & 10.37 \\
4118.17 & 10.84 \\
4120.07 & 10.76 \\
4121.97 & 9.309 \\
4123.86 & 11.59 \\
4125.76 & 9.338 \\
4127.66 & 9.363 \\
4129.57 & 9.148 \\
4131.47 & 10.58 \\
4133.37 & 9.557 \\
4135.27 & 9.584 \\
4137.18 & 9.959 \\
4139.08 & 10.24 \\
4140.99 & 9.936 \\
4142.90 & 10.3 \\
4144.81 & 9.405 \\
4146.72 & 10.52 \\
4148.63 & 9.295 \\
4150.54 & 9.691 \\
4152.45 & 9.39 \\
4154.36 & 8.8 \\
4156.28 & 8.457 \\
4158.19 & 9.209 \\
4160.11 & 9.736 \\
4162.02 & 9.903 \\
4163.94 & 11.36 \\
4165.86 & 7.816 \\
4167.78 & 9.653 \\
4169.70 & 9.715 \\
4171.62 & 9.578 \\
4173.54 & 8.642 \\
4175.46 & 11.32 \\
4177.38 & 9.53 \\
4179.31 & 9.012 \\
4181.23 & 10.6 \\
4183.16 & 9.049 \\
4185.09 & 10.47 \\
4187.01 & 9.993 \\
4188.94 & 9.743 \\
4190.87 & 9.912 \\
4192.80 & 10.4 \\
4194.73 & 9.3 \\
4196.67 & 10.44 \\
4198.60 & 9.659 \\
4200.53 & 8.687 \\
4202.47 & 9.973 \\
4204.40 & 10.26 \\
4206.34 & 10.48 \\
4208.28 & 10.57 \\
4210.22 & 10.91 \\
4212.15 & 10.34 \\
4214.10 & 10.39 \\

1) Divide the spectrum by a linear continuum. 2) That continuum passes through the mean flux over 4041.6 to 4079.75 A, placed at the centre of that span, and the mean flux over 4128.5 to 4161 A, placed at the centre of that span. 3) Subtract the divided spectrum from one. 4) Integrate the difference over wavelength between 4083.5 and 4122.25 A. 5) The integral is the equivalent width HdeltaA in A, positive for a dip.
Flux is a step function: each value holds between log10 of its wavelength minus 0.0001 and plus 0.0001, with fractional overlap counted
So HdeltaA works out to -3.4 A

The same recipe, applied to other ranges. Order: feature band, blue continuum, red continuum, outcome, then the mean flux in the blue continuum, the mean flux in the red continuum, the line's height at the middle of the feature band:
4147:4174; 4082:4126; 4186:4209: 1.89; 10.4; 9.95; 10.1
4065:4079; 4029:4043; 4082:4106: 0.86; 10.1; 10.6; 10.4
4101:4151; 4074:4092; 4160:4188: 0.85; 10.5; 9.76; 10.1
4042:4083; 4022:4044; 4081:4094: 4.46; 10.3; 11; 10.7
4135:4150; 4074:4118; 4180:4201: 0.22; 10.3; 9.86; 10.1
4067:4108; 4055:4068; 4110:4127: -1.95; 9.38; 10.3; 9.8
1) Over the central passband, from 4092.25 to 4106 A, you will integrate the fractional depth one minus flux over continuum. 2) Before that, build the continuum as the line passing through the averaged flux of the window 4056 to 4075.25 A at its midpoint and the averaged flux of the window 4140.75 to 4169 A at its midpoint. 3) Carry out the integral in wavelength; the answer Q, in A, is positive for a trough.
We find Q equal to -0.80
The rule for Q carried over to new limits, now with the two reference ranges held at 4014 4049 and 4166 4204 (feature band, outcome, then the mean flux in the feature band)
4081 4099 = -1.39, 10.8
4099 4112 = 0.37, 9.71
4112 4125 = -0.79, 10.6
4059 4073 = 0.68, 9.62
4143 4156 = 0.45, 9.51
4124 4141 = 0.14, 9.82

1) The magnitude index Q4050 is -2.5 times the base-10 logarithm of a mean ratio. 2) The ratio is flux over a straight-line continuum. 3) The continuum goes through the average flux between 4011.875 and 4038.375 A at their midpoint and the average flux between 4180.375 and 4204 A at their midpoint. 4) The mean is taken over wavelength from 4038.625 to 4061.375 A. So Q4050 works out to 0.086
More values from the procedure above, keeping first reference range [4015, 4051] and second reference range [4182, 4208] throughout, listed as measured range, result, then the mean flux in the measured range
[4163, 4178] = 0.026 mag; 9.71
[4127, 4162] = 0.039 mag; 9.63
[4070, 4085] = 0.021 mag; 9.9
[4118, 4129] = -0.010 mag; 10.1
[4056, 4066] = 0.096 mag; 9.26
